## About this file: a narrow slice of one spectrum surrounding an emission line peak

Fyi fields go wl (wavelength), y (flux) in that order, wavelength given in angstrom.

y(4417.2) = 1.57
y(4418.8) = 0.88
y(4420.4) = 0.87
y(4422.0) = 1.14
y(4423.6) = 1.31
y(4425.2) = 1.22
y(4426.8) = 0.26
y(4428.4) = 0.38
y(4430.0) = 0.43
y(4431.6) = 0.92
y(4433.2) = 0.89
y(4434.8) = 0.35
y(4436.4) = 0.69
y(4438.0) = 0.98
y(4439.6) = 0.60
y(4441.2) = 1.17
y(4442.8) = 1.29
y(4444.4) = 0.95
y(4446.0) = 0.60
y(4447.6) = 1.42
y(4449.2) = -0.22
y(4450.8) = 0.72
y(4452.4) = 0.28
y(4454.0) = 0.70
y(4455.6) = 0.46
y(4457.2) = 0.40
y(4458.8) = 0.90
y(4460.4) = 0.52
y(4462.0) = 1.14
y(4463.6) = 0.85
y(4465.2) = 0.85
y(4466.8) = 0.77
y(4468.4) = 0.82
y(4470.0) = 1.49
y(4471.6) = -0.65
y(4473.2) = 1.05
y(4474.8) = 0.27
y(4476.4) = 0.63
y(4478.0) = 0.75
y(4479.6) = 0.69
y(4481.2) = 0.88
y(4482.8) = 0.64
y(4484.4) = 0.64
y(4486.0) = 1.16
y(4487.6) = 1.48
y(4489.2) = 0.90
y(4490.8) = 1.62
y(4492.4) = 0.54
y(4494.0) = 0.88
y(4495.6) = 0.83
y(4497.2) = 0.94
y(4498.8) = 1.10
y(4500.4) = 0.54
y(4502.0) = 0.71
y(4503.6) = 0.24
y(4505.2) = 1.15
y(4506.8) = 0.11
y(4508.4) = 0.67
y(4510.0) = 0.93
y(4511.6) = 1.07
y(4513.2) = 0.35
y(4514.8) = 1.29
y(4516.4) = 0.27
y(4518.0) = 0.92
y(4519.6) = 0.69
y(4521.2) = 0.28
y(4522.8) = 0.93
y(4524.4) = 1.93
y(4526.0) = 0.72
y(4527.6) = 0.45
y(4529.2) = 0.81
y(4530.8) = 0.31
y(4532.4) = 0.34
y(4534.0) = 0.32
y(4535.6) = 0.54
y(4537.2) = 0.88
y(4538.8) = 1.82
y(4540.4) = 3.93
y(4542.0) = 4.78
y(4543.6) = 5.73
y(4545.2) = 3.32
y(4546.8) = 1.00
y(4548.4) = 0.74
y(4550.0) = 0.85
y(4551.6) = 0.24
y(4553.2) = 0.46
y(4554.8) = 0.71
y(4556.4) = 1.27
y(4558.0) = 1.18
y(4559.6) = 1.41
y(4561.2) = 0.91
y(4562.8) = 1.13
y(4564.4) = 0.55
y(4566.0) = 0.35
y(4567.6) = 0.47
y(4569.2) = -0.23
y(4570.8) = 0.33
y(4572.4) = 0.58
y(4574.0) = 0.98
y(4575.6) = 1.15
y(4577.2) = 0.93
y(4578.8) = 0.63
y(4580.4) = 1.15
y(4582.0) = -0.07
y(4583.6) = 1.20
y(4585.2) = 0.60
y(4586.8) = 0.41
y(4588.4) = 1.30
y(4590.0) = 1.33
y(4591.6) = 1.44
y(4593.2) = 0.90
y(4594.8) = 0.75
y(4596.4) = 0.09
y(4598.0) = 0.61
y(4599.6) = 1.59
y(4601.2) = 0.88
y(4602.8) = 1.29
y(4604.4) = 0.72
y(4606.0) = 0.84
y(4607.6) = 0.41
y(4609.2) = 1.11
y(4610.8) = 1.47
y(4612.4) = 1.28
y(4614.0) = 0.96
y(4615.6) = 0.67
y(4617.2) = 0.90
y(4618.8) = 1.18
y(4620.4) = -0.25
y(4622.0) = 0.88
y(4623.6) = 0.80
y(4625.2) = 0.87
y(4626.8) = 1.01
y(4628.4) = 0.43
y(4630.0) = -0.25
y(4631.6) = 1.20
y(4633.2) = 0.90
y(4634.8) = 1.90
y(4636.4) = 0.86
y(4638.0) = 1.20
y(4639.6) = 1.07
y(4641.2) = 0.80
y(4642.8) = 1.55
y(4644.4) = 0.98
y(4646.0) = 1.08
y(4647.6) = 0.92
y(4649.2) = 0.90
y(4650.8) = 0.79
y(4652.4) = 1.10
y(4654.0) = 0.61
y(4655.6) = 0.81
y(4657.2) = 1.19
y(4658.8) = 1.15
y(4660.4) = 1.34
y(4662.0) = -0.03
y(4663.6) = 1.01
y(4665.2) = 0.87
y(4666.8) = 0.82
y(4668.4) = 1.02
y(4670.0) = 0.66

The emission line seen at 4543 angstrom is [O II] 3727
